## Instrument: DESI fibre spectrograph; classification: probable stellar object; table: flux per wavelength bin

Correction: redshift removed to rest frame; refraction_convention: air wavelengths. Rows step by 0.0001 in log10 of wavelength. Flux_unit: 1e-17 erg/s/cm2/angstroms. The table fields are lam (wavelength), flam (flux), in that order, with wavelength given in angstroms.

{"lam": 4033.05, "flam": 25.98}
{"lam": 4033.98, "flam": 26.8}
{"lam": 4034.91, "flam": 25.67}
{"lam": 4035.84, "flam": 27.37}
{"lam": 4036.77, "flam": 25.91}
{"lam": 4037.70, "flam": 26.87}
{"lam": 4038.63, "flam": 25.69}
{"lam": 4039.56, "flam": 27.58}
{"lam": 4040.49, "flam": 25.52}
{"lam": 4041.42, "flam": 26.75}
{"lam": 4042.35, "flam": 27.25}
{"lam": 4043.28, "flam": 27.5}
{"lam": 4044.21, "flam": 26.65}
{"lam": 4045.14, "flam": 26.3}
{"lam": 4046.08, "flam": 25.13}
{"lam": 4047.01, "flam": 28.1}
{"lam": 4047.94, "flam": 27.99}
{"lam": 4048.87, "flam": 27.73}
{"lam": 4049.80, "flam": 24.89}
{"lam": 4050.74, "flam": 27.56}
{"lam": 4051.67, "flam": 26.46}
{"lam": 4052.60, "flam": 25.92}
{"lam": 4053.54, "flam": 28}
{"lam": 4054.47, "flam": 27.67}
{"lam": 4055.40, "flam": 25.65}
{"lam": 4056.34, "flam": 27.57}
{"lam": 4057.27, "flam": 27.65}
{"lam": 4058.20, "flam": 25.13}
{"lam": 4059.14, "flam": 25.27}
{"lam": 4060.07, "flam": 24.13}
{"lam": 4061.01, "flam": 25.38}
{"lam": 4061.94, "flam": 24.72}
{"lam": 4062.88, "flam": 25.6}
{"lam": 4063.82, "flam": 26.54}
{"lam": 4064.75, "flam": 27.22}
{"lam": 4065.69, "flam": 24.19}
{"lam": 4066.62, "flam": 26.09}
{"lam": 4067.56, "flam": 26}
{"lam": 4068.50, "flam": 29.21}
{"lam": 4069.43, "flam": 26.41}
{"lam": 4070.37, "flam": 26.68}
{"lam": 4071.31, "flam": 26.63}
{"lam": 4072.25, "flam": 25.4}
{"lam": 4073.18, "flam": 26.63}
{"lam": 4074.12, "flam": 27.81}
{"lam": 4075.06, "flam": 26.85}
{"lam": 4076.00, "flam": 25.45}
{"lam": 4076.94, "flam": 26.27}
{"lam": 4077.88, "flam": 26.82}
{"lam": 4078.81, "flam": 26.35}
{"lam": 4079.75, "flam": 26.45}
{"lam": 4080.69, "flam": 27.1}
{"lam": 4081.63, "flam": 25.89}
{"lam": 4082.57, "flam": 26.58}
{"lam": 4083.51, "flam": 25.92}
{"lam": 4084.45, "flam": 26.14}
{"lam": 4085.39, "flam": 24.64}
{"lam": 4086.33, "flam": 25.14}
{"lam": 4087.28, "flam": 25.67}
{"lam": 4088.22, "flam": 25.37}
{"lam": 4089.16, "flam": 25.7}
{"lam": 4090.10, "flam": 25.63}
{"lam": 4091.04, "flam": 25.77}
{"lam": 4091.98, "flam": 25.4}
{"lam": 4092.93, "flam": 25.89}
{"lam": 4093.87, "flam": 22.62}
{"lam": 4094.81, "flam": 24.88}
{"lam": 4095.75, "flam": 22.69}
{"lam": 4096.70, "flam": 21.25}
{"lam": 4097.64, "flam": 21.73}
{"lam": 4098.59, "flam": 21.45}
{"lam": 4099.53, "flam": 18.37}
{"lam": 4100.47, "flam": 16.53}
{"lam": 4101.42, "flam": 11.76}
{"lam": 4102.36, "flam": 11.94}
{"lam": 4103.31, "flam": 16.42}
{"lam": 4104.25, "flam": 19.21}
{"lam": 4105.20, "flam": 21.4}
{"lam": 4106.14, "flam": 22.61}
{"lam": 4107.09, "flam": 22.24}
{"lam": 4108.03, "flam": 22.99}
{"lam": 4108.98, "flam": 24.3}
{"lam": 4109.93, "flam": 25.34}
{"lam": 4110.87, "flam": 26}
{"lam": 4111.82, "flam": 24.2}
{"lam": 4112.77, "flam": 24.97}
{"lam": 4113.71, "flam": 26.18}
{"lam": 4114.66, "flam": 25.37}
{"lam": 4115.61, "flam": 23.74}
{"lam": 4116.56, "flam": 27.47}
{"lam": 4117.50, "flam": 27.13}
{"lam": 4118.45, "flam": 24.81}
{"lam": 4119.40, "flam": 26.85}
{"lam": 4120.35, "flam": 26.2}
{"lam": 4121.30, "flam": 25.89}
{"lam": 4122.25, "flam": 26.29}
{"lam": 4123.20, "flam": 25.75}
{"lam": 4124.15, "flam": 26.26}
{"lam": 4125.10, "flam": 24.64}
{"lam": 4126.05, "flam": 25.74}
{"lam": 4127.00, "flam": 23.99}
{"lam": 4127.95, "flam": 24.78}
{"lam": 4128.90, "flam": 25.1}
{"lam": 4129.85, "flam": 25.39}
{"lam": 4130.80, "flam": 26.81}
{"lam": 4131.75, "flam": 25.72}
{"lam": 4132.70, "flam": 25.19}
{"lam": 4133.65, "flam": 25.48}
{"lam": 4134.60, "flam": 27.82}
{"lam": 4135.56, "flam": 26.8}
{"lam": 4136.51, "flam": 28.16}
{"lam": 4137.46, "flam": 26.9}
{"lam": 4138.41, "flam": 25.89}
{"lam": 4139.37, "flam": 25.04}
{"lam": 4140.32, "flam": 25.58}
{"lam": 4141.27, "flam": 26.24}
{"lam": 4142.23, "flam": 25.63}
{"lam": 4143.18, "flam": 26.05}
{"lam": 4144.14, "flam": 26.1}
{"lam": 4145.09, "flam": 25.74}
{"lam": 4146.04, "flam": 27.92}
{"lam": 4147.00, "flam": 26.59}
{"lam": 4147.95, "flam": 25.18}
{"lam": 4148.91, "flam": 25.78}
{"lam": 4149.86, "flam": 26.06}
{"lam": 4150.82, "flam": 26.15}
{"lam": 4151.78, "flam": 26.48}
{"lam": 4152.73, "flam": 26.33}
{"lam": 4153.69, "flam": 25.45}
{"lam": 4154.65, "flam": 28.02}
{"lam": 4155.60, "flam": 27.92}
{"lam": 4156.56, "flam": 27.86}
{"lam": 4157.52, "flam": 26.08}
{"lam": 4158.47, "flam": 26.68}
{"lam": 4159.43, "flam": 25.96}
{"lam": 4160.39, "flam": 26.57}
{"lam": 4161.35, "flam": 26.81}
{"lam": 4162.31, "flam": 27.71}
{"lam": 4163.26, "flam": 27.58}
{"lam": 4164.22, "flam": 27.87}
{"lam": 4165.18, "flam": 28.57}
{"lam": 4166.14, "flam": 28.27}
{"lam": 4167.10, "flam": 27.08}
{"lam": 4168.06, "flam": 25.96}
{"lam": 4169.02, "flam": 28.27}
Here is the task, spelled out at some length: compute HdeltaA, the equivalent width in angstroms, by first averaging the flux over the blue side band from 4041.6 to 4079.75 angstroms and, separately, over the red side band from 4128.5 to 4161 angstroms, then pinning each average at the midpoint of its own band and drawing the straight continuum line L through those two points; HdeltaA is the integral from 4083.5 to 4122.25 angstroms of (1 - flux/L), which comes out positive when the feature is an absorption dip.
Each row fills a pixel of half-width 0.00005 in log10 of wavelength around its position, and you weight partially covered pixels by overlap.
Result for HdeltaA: 4.4 angstroms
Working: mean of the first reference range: 26.5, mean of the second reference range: 26.3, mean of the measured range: 23.4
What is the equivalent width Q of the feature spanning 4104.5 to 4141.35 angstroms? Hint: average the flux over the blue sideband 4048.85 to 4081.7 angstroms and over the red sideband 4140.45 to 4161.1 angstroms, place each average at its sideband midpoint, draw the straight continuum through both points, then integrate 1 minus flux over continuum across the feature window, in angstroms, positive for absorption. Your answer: 1.42 angstroms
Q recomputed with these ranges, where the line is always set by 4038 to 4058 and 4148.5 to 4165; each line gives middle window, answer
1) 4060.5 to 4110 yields 4.9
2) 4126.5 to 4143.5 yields 0.6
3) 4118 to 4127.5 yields 0.4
